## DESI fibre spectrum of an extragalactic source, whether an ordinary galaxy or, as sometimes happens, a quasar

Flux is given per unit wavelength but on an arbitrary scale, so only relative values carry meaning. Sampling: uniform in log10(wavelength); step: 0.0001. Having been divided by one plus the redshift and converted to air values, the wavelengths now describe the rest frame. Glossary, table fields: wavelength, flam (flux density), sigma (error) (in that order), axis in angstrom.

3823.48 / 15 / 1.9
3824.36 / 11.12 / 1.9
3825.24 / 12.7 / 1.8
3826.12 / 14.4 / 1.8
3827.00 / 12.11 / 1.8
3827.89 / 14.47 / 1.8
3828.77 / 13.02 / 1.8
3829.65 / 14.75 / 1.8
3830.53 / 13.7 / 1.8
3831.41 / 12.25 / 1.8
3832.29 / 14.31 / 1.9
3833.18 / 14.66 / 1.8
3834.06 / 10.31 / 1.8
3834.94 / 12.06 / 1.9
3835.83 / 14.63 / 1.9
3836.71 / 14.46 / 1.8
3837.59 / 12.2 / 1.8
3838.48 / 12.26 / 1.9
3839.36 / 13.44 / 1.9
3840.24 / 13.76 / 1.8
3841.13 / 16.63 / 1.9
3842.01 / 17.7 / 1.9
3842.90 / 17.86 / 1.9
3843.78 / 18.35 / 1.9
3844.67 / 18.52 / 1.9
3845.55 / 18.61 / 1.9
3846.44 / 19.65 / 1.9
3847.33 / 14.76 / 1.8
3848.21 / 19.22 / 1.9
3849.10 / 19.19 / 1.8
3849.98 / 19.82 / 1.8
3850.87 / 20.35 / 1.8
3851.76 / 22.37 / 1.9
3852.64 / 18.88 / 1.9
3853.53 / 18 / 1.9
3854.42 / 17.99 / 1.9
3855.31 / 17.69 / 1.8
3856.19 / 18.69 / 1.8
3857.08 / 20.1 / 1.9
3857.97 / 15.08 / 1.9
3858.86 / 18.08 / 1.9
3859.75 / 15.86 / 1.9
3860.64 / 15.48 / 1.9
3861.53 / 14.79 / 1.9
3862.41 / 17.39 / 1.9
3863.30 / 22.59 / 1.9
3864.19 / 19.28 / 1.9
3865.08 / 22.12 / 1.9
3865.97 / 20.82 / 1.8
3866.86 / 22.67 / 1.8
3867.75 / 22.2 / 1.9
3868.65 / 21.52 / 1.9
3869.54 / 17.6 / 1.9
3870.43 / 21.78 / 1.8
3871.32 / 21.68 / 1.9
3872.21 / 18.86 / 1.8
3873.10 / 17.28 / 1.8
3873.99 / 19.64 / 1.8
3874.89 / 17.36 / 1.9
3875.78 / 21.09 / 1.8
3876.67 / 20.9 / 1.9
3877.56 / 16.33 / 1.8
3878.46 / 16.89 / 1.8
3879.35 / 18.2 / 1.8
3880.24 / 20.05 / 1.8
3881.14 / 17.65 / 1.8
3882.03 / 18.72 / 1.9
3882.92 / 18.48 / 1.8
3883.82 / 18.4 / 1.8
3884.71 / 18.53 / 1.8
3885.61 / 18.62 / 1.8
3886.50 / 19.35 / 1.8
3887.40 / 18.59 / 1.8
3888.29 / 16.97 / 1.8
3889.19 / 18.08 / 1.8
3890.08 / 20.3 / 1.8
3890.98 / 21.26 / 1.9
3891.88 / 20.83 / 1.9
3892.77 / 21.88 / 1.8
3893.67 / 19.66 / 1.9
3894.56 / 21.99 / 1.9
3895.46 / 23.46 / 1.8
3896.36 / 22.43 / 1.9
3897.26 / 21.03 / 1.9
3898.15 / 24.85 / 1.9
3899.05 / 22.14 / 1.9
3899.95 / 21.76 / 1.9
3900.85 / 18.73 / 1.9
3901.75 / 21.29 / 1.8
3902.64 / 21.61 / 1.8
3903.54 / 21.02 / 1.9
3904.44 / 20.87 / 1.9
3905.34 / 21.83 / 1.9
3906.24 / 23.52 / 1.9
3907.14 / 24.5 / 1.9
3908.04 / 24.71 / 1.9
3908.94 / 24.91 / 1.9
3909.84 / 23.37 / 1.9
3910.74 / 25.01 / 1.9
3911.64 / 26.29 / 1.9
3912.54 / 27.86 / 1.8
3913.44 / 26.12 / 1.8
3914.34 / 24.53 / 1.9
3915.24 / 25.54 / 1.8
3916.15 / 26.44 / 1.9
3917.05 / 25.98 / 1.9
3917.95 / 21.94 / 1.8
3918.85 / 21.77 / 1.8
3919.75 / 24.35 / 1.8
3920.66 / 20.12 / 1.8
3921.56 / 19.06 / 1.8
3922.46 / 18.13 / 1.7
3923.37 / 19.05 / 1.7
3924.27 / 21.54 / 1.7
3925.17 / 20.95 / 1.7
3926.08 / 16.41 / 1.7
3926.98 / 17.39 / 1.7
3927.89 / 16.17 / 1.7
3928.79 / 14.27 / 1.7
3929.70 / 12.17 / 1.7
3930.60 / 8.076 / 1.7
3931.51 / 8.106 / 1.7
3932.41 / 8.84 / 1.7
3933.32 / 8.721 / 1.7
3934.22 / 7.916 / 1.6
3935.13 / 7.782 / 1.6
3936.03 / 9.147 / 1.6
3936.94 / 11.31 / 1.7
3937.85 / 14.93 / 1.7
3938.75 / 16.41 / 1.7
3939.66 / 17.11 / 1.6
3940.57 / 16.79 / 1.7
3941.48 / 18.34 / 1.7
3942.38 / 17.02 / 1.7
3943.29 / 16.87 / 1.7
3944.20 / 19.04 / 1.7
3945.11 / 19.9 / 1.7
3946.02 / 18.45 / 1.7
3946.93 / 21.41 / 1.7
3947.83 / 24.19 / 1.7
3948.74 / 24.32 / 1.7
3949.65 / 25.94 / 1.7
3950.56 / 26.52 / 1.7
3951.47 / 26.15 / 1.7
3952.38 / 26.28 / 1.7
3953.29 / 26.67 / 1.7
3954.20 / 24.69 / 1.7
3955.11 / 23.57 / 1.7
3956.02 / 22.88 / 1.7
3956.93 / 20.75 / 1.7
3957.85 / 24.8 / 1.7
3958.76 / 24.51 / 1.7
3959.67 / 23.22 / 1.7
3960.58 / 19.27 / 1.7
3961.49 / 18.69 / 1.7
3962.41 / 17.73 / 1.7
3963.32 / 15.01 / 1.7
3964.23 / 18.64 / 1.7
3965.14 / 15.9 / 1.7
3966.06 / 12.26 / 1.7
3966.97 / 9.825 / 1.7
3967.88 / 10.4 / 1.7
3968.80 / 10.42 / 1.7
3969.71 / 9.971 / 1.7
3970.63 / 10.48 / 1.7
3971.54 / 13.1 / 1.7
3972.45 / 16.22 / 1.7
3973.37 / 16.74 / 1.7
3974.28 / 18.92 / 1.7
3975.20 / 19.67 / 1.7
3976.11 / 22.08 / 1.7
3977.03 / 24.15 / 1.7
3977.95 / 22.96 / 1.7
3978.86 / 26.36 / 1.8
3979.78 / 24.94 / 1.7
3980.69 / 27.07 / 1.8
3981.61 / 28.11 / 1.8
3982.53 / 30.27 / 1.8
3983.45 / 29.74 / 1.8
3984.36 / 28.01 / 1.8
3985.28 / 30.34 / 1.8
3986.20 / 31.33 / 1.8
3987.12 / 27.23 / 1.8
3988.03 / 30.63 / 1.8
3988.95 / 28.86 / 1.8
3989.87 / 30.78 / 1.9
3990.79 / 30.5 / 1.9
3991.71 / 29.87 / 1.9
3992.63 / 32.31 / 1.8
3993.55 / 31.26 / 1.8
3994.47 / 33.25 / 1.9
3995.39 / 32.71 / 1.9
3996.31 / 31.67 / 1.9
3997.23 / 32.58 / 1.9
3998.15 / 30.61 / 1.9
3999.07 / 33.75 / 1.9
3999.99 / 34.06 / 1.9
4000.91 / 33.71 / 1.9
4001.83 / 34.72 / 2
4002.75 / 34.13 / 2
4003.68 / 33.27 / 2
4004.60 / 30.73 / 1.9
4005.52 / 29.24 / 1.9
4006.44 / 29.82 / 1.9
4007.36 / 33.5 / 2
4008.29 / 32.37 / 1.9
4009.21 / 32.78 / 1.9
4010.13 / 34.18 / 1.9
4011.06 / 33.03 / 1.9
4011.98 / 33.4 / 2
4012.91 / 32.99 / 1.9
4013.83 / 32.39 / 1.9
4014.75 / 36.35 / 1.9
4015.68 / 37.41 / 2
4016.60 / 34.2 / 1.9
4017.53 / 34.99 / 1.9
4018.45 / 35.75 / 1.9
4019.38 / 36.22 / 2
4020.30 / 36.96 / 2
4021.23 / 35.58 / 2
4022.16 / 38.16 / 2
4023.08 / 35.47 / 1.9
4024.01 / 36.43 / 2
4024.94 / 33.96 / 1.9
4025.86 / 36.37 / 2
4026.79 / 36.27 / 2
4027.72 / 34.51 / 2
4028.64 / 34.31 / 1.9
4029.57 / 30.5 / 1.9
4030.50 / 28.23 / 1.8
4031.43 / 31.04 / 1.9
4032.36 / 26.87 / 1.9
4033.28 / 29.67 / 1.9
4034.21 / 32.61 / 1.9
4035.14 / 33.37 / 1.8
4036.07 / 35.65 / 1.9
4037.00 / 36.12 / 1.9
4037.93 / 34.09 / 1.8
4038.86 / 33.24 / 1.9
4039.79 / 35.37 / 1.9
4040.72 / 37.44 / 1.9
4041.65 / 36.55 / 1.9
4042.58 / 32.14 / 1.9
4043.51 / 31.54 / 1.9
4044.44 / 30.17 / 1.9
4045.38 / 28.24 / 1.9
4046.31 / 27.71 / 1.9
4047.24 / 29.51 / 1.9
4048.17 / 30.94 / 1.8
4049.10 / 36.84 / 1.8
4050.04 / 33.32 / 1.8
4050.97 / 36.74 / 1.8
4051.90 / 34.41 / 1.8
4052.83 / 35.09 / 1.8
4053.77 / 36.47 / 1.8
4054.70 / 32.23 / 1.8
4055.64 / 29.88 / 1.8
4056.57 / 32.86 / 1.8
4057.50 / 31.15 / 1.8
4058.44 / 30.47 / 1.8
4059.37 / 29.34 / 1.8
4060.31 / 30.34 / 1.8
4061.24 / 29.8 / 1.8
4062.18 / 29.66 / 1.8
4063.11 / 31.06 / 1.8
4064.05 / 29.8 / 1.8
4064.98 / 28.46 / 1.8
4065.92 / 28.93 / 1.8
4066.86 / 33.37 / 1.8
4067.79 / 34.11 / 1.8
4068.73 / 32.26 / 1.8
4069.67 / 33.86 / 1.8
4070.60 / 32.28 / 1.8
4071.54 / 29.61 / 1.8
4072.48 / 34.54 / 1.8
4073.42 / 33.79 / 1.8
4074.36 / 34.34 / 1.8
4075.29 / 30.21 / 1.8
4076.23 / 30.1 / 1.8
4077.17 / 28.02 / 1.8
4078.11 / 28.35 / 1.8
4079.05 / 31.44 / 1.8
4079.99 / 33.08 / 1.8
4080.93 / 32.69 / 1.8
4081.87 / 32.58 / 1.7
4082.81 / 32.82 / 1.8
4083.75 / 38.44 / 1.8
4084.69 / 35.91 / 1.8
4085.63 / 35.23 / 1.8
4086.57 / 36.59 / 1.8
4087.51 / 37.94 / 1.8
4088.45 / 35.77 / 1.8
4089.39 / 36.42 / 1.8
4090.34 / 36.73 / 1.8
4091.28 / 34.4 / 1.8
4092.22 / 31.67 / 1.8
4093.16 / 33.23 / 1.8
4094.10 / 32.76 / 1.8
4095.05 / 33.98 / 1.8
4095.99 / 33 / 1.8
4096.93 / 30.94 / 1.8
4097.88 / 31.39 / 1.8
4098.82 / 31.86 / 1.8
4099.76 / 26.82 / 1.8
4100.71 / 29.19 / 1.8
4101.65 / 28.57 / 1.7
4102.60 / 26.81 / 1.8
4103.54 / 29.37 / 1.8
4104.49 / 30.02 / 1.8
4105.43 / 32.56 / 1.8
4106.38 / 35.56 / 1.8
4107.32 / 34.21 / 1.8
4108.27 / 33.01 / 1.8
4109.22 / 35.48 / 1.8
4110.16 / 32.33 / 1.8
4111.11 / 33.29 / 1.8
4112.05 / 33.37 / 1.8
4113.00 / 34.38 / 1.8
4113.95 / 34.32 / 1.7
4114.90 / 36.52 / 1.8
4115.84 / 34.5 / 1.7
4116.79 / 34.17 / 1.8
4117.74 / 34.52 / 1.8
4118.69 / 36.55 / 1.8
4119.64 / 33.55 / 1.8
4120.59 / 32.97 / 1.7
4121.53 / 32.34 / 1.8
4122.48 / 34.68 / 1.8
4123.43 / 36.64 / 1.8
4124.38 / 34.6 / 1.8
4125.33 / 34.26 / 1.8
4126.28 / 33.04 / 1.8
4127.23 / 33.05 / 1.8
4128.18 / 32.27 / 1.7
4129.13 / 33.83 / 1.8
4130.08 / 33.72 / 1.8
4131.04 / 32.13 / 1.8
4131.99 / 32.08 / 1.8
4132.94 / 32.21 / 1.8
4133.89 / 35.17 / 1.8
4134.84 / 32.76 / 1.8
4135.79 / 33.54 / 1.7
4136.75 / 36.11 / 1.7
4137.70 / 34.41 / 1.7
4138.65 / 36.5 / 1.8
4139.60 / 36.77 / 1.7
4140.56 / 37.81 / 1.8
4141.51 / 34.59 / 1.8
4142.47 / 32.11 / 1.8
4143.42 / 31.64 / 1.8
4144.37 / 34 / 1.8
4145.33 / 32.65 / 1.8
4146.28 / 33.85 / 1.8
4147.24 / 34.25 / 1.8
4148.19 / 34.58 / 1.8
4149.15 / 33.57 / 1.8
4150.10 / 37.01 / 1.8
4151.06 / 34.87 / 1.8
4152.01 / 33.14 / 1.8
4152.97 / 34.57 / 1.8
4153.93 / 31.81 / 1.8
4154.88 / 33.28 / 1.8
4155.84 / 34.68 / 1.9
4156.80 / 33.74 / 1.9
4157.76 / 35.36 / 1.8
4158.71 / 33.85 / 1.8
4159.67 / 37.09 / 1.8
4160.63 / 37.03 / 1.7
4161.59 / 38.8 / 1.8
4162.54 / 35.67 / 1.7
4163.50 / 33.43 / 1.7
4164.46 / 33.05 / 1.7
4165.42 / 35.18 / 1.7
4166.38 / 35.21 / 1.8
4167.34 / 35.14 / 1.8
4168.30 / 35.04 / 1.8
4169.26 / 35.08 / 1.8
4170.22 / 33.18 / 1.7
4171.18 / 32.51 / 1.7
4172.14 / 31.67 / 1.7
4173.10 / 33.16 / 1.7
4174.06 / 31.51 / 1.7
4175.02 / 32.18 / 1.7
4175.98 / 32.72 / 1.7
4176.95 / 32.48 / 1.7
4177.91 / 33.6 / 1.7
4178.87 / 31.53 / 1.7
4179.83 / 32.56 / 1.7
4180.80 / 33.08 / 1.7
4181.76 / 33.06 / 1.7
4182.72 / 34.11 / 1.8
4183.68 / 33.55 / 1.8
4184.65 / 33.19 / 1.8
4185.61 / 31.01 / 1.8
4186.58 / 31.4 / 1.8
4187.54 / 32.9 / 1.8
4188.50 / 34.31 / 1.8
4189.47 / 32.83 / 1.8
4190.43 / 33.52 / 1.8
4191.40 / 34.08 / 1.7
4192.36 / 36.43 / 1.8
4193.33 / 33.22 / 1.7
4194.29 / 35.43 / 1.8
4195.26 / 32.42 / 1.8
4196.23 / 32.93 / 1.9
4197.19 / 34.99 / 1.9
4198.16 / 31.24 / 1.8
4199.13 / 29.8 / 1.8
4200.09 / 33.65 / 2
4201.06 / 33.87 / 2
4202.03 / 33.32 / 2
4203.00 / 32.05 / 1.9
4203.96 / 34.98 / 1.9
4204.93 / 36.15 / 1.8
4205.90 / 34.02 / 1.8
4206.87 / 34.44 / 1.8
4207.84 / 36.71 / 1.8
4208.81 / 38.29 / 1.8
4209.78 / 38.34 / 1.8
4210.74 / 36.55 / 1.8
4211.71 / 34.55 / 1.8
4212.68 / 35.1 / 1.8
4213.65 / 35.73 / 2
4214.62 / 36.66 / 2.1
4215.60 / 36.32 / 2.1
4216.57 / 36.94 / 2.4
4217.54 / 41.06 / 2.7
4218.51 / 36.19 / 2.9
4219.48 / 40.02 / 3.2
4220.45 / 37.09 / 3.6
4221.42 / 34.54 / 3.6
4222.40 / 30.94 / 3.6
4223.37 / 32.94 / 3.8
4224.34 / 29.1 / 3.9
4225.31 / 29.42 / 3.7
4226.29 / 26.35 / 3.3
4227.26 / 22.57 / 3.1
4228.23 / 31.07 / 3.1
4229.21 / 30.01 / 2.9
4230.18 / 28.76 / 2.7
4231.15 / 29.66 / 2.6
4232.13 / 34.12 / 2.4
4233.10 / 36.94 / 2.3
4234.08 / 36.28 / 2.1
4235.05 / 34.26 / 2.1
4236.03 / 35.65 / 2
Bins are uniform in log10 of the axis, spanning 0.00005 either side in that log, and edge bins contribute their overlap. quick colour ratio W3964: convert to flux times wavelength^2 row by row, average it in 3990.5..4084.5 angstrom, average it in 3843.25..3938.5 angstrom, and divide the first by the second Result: 1.8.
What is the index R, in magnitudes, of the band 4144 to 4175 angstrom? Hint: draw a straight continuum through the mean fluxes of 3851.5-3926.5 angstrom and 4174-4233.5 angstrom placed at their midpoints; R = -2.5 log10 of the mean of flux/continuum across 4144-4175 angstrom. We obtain -0.08 mag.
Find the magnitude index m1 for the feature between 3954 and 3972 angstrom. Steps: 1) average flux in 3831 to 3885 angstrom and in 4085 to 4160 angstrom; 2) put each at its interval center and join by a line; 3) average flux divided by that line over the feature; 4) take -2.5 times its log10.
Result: 0.36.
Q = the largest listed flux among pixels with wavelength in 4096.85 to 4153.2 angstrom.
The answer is 37.81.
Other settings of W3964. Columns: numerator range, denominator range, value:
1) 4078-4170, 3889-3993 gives 1.78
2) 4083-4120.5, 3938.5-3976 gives 1.89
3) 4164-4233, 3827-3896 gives 2.21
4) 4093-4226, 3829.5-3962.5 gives 2.01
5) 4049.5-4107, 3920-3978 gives 1.96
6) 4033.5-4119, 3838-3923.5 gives 1.79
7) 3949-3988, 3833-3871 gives 1.29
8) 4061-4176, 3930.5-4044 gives 1.35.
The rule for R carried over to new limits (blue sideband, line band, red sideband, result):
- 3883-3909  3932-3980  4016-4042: 0.43 mag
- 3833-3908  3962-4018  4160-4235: -0.10 mag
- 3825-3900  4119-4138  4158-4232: -0.10 mag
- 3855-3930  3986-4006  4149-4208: -0.25 mag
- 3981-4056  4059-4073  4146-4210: 0.07 mag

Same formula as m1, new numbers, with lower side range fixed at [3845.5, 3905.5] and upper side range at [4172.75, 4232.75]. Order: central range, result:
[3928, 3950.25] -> 0.41 mag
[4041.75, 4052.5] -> -0.20 mag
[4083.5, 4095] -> -0.23 mag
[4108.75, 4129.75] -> -0.14 mag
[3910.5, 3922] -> -0.14 mag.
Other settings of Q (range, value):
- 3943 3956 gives 26.67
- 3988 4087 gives 38.44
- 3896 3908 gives 24.85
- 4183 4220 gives 41.06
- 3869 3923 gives 27.86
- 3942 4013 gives 34.72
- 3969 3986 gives 30.34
